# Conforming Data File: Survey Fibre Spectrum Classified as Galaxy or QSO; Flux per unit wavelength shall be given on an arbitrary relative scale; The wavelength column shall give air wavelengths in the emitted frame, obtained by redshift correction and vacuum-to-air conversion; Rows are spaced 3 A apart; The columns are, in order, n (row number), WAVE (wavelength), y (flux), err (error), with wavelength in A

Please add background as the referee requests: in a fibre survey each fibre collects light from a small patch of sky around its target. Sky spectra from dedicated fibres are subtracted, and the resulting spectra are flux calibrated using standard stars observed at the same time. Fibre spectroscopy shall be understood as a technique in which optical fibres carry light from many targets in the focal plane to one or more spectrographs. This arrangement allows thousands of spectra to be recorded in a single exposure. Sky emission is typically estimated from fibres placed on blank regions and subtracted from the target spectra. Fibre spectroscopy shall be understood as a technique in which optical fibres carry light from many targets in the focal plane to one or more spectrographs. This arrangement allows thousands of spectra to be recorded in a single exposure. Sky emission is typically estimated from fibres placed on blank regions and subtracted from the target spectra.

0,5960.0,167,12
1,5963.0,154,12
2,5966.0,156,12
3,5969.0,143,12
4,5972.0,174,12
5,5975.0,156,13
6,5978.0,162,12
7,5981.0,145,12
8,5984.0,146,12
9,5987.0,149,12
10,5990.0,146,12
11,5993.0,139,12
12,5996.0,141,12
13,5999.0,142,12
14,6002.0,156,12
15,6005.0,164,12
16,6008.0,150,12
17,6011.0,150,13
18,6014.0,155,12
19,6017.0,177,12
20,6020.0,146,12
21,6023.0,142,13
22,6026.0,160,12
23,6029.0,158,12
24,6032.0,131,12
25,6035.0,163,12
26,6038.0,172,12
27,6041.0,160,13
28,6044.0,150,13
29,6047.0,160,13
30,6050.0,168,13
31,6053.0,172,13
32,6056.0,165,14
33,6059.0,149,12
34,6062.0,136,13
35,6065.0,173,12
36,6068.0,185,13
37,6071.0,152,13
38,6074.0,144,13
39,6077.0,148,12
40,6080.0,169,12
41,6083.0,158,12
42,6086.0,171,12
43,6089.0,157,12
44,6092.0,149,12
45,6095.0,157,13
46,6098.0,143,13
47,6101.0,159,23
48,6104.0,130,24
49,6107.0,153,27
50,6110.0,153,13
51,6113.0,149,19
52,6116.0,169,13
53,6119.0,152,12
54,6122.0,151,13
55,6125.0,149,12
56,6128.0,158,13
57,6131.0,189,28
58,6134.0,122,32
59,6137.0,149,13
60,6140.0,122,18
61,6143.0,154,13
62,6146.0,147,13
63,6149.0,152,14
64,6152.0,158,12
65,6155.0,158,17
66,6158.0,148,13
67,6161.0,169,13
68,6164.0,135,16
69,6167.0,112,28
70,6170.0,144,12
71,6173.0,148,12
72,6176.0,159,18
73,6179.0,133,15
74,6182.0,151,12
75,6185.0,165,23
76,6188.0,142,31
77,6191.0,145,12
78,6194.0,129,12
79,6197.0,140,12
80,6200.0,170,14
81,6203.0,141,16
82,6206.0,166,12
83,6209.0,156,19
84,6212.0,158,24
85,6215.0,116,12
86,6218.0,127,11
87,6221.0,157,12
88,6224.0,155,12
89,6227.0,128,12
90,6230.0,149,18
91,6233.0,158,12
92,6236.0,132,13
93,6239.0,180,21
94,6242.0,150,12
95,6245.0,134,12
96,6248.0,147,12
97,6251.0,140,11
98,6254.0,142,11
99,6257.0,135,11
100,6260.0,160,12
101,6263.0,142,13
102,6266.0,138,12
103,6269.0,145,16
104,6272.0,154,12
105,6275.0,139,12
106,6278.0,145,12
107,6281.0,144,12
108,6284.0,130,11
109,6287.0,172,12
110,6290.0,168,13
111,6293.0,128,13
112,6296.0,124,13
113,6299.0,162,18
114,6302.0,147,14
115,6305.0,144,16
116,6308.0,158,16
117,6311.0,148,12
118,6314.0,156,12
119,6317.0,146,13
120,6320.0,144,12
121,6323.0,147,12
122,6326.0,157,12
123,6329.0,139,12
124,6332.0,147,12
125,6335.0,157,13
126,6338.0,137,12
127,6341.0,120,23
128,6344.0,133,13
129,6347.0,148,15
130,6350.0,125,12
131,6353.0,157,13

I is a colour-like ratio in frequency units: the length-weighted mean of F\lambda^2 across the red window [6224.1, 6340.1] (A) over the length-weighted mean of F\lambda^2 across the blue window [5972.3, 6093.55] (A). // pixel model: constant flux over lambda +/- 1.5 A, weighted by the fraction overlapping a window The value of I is 1.02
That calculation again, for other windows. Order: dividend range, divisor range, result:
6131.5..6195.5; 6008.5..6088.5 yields 0.96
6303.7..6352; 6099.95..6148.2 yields 1.02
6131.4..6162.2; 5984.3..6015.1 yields 1.05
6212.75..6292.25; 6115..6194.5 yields 1.01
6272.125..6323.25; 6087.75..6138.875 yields 1.03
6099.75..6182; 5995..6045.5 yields 1.01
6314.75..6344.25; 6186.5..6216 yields 1.02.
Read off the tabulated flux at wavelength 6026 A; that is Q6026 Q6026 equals 160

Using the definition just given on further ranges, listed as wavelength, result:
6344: 133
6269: 145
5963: 154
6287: 172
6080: 169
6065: 173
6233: 158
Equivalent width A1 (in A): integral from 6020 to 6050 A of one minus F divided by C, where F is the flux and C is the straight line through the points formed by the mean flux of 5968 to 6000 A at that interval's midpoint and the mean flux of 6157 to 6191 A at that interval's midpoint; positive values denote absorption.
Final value -1.4 A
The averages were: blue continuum 150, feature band 155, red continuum 146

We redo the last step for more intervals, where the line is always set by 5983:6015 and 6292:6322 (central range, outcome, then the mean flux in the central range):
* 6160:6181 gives 0.7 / 142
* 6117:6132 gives -1.2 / 159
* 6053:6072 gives -1.7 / 161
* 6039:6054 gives -1.4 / 162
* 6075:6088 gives -1.1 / 161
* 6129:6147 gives 0.0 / 147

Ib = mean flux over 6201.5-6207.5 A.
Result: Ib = 154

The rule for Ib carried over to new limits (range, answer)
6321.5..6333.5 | 148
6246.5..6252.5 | 144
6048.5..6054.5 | 170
